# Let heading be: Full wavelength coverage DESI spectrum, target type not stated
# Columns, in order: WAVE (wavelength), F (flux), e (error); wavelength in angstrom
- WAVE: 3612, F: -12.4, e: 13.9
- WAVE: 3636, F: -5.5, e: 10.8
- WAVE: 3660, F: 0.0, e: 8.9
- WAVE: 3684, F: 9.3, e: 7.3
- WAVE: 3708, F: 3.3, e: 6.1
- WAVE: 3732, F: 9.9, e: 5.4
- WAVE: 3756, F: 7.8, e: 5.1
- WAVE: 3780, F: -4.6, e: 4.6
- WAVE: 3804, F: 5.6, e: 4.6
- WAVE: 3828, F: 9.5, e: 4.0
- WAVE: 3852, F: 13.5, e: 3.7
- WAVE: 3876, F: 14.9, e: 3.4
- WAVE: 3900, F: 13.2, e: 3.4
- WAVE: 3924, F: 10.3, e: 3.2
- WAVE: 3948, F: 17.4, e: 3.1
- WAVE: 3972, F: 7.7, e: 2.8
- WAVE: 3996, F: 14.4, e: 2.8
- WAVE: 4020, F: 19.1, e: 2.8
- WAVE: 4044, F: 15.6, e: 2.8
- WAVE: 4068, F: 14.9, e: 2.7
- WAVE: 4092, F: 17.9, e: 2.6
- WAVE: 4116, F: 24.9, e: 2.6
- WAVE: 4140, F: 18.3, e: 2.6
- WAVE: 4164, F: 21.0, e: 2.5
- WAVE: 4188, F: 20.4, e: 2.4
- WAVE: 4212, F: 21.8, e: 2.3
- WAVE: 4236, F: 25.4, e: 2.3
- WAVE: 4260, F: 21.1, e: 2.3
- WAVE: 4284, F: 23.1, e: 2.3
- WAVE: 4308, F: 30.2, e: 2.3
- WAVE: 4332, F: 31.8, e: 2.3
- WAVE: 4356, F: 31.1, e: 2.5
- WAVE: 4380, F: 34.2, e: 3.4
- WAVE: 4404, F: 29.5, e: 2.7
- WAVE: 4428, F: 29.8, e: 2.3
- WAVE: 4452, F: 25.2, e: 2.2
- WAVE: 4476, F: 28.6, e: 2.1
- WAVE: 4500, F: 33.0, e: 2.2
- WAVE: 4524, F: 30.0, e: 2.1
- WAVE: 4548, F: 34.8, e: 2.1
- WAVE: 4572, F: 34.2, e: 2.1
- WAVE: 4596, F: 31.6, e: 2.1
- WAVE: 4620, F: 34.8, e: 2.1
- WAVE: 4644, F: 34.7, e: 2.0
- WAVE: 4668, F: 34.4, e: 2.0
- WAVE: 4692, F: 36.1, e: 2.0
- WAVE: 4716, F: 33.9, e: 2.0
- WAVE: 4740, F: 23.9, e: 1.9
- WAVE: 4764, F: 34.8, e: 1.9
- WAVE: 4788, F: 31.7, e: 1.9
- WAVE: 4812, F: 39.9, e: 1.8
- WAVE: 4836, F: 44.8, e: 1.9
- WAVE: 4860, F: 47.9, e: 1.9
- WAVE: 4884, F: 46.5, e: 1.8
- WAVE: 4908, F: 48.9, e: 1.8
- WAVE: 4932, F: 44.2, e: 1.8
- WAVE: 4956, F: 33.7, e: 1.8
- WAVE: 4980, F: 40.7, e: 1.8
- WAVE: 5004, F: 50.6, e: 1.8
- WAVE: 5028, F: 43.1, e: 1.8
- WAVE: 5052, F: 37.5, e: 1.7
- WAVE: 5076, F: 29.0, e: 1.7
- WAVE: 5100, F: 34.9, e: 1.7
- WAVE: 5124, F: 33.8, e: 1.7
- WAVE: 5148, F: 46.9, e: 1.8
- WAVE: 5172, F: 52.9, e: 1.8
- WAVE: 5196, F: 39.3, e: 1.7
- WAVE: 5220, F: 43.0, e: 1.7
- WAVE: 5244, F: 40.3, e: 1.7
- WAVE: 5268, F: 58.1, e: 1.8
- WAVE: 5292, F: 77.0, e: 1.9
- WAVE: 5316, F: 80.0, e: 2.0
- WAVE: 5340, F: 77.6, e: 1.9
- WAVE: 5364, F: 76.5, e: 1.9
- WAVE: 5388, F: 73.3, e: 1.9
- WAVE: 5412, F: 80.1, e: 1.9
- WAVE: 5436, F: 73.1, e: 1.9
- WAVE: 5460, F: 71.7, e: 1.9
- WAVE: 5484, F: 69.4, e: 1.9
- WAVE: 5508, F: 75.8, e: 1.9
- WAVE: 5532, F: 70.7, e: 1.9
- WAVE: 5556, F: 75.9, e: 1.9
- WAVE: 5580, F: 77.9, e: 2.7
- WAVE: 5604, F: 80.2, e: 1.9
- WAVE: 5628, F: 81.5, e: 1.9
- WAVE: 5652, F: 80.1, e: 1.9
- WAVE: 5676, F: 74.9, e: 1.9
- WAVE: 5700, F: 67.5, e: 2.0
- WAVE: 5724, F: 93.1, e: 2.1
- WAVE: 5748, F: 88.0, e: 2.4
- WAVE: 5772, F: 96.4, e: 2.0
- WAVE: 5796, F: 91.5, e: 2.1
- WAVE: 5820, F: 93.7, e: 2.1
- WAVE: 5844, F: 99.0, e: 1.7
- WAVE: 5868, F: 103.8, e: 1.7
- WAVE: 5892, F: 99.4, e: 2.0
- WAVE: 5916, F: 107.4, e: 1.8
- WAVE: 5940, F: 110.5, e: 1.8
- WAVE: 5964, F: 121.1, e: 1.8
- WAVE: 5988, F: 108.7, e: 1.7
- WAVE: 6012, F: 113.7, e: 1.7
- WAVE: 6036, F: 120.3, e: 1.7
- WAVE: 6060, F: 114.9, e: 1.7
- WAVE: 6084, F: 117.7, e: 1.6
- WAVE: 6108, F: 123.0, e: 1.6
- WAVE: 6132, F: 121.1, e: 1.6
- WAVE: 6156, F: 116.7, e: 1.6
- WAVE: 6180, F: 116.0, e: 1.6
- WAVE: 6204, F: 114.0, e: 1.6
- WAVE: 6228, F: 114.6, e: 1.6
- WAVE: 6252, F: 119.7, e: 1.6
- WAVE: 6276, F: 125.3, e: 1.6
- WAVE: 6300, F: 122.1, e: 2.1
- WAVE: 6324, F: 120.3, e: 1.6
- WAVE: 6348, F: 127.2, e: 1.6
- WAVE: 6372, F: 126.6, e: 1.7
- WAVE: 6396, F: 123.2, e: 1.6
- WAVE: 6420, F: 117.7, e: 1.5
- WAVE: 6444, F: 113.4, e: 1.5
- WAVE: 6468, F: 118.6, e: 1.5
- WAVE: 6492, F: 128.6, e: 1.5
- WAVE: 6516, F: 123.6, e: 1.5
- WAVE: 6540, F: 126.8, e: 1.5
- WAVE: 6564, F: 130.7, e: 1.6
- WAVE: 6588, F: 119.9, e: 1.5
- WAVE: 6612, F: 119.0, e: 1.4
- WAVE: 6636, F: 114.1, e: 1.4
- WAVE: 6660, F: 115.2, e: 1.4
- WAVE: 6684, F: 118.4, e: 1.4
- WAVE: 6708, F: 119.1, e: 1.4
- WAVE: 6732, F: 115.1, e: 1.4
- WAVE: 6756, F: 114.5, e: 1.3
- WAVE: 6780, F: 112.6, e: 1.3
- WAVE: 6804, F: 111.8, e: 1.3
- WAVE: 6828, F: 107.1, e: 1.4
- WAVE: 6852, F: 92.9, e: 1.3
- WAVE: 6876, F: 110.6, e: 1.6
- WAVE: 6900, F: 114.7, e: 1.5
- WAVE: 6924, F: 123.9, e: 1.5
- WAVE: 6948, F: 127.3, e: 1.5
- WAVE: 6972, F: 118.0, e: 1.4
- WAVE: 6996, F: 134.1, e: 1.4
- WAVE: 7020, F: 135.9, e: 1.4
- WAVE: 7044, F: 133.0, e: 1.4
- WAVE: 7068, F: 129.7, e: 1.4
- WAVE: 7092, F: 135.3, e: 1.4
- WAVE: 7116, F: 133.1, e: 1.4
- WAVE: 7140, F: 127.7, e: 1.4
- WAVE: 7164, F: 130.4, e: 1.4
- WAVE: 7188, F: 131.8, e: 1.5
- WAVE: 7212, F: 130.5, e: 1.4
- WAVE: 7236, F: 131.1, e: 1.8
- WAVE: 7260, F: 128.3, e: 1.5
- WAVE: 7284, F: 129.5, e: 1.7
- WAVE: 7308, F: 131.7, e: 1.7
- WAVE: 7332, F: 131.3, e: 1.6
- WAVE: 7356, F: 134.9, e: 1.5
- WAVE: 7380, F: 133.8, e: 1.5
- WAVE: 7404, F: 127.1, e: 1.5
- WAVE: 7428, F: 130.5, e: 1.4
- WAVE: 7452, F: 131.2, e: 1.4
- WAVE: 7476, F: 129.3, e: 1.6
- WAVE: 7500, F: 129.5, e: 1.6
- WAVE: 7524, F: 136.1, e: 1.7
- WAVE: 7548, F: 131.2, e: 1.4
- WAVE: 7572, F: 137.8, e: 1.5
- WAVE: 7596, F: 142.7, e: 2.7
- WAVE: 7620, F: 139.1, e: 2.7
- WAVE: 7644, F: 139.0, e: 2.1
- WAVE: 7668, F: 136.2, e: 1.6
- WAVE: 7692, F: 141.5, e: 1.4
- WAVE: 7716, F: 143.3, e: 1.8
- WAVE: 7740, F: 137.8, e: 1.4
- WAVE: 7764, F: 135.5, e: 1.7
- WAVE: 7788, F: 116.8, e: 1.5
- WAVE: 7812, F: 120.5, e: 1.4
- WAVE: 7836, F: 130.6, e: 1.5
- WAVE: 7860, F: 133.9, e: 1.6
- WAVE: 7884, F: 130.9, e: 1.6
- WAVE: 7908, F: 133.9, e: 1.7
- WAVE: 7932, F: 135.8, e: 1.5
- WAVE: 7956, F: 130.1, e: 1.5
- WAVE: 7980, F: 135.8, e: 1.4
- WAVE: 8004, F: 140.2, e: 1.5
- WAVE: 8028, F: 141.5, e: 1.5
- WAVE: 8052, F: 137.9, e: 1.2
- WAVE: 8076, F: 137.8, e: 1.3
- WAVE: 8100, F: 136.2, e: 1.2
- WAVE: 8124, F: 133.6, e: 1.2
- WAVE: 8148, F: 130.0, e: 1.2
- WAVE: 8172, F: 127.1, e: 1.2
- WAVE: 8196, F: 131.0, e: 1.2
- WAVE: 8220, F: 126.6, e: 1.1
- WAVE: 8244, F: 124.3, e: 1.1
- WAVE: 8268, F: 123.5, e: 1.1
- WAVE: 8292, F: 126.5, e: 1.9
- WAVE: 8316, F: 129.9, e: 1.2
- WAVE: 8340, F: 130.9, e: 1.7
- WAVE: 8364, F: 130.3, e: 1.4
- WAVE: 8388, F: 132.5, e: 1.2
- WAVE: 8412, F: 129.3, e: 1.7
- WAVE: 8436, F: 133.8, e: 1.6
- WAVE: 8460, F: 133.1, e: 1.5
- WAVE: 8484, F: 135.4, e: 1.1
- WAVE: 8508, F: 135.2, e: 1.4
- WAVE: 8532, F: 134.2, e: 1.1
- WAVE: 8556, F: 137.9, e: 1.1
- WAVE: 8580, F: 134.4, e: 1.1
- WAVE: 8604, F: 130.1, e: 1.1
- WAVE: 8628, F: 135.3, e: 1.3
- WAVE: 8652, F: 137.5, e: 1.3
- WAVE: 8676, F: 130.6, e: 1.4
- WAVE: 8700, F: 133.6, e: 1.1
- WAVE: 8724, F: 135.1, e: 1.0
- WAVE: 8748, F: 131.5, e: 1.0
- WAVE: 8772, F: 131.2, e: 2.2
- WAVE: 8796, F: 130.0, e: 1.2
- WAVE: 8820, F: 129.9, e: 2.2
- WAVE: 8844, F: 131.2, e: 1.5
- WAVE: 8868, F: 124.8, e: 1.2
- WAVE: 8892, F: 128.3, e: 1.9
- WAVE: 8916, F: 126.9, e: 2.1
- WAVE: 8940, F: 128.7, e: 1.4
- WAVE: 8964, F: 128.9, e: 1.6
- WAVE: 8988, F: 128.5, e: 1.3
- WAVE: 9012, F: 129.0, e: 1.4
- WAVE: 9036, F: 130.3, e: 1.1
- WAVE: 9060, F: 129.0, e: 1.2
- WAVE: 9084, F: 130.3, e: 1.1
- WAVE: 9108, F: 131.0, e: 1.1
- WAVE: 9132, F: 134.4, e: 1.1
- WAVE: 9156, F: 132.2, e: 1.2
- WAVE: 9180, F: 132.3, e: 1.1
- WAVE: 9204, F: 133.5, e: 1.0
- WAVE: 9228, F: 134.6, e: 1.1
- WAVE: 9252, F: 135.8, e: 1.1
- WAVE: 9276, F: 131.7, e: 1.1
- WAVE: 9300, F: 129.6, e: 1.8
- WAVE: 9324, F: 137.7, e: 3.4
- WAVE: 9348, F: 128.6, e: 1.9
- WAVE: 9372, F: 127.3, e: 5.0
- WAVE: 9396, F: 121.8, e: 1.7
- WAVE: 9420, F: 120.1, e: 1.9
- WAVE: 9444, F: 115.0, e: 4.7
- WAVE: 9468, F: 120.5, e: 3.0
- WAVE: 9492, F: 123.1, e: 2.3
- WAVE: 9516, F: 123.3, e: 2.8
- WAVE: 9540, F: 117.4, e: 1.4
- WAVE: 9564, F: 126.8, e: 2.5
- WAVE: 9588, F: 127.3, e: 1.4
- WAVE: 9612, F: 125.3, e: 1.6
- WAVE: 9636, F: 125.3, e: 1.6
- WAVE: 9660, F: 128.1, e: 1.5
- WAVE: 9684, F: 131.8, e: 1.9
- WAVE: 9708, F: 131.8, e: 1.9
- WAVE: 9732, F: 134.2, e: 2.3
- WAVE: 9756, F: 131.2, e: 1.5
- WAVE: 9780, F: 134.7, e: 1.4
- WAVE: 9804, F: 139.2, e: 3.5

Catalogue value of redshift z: 0.323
